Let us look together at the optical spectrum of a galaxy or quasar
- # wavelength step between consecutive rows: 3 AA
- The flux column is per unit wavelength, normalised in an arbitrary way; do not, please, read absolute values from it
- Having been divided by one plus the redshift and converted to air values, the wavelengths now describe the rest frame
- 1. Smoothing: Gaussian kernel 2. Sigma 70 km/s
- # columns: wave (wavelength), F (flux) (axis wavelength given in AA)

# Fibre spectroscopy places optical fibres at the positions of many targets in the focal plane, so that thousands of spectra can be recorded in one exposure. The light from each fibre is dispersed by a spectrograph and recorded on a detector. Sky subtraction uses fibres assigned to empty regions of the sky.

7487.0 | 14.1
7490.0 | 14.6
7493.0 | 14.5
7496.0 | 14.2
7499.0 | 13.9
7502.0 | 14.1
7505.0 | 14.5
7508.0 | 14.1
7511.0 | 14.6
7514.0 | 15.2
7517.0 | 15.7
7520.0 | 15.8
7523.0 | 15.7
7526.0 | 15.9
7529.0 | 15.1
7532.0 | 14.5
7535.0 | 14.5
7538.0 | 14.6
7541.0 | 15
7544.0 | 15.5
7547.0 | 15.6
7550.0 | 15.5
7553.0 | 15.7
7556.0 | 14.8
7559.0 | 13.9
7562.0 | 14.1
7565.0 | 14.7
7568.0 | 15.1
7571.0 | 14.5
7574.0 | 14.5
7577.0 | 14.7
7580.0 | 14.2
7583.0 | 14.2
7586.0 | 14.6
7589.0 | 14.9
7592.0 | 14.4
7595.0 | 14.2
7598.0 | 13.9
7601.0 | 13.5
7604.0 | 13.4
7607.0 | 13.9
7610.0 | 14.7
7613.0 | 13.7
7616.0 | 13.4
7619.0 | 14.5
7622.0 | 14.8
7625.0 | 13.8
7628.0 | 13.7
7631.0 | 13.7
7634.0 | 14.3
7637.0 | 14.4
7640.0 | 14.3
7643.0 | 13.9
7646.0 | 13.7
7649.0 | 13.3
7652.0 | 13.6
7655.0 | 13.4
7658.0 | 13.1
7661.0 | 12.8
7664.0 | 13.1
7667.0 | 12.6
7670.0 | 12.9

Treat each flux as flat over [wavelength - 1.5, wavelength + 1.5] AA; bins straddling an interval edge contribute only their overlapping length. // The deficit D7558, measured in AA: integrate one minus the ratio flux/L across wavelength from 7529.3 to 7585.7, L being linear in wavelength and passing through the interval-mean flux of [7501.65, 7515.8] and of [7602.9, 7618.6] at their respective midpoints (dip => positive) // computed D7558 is -2.1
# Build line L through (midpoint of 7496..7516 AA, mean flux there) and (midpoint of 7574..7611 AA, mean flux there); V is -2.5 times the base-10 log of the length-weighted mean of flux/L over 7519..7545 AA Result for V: -0.06 mag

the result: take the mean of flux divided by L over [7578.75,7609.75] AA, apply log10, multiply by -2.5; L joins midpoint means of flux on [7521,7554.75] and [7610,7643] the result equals 0.03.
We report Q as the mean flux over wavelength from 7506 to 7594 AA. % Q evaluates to 14.9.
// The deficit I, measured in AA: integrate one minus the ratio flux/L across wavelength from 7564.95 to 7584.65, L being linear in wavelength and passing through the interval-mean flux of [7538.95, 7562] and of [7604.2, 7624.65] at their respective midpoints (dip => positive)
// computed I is 0.2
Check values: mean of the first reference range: 15.1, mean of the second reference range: 14.1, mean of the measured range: 14.5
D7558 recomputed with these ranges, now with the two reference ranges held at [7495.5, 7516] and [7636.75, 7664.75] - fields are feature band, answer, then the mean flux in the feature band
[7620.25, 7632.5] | -0.3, 14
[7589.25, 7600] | -0.3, 14.2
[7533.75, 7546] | -0.6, 14.9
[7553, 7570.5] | -0.7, 14.6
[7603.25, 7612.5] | -0.1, 14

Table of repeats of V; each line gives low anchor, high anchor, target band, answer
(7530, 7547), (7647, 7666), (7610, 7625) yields -0.03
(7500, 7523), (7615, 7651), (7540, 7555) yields -0.06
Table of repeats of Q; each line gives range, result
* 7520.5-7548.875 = 15.2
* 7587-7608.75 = 14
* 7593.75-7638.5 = 14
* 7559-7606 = 14.3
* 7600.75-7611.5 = 13.9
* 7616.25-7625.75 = 14.3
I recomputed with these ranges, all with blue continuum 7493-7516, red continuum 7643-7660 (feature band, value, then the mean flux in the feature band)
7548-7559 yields -0.8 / 15.2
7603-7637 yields -0.9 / 14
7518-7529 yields -1.1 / 15.7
